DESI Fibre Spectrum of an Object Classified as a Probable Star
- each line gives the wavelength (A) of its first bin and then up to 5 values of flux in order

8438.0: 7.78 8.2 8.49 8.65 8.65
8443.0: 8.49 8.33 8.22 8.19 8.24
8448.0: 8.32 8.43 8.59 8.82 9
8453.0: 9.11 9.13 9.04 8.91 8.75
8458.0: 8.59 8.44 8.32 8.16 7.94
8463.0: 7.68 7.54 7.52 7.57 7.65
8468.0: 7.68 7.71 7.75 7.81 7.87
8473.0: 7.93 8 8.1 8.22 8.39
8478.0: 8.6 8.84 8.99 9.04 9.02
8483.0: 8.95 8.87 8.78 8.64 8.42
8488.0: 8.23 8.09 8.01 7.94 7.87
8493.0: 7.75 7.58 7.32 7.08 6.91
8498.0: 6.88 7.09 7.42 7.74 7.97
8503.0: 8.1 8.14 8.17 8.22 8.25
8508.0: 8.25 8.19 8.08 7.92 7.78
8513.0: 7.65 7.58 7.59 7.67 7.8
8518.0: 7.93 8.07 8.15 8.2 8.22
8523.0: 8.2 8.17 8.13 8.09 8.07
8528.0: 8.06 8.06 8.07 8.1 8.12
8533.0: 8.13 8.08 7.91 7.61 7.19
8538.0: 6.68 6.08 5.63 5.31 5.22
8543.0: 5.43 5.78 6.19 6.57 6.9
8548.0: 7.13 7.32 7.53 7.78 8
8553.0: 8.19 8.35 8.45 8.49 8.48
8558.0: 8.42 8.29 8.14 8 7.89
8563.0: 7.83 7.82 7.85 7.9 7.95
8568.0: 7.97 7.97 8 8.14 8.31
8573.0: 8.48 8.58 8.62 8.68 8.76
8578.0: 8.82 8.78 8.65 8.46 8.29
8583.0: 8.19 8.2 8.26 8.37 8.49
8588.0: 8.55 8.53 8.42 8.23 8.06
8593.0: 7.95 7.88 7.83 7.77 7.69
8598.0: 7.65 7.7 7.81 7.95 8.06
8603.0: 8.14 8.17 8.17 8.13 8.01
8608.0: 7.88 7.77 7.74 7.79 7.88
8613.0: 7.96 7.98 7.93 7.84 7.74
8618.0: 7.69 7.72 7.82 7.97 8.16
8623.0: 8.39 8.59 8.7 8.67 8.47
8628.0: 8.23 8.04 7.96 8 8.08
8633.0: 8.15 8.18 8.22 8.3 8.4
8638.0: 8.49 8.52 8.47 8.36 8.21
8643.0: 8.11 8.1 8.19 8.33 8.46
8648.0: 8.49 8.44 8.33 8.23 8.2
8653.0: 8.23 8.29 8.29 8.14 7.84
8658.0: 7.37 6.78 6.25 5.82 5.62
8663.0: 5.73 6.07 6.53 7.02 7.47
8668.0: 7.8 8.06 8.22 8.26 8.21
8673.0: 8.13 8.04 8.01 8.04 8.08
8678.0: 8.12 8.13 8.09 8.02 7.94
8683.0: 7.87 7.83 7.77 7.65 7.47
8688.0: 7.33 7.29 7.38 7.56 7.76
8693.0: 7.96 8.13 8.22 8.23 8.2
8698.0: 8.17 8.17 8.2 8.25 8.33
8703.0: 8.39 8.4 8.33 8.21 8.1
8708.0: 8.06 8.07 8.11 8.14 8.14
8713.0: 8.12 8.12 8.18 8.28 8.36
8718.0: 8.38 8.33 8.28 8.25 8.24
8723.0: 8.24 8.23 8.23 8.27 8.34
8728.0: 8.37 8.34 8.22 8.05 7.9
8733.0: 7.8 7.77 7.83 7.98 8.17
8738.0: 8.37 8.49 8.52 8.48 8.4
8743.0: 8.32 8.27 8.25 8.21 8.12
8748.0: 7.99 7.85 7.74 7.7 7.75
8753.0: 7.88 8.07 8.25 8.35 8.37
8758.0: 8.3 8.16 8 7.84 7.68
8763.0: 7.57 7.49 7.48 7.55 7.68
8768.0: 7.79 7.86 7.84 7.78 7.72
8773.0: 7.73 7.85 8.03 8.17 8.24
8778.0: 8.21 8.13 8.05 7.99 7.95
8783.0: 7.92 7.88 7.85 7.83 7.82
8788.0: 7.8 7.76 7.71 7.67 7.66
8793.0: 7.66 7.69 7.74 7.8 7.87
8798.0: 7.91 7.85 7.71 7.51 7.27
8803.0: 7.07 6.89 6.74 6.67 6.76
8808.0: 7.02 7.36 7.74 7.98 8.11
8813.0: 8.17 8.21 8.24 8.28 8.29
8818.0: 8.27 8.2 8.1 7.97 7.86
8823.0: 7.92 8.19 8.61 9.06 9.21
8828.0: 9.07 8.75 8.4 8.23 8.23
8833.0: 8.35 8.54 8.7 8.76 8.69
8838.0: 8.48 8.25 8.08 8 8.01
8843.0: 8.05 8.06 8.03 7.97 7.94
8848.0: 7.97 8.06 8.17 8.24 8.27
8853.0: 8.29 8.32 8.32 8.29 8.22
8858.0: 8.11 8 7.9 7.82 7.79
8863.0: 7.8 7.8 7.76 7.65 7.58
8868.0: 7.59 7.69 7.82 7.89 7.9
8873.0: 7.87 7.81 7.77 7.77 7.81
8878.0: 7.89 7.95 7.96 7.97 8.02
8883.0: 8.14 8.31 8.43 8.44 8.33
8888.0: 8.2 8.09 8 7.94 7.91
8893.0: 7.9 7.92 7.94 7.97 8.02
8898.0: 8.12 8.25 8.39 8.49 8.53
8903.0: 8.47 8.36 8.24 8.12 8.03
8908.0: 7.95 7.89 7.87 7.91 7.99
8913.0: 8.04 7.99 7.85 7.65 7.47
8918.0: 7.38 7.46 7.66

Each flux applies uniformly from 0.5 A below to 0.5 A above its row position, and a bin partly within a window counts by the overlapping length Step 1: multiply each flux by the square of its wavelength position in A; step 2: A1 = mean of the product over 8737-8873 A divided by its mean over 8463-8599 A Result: 1.1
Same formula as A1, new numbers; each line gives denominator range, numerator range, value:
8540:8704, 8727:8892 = 1.06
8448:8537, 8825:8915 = 1.09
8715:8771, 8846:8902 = 1.02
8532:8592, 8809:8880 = 1.11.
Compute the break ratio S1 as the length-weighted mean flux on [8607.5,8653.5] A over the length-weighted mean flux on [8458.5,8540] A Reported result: 1.0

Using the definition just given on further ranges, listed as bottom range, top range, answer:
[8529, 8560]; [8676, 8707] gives 1.09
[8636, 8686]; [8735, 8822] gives 1.01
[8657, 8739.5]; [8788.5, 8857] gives 1.02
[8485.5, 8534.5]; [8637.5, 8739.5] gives 1.01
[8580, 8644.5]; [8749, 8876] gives 0.98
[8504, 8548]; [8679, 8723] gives 1.07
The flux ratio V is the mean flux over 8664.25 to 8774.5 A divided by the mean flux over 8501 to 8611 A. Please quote 1.02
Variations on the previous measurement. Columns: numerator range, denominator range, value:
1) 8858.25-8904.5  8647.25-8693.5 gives 1.04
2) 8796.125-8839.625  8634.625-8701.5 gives 1.02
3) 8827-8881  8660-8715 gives 1.04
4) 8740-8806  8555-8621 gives 0.97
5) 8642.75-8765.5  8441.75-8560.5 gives 1.00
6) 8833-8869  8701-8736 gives 0.99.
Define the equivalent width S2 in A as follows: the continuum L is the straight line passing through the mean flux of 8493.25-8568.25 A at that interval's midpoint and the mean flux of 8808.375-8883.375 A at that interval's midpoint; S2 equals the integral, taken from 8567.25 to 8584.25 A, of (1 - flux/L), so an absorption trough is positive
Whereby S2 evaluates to -1.5 A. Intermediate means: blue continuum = 7.65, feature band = 8.4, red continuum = 8.11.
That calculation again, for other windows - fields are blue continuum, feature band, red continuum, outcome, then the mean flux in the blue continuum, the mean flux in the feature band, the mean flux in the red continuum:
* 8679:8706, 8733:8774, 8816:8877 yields 0.3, 7.97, 7.99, 8.14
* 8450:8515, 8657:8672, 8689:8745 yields 2.1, 8.12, 7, 8.17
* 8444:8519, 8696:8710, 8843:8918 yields -0.3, 8.12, 8.22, 8.01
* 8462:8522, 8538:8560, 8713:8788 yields 2.4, 7.99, 7.13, 8.05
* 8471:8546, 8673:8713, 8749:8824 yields -1.0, 7.79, 8.01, 7.81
